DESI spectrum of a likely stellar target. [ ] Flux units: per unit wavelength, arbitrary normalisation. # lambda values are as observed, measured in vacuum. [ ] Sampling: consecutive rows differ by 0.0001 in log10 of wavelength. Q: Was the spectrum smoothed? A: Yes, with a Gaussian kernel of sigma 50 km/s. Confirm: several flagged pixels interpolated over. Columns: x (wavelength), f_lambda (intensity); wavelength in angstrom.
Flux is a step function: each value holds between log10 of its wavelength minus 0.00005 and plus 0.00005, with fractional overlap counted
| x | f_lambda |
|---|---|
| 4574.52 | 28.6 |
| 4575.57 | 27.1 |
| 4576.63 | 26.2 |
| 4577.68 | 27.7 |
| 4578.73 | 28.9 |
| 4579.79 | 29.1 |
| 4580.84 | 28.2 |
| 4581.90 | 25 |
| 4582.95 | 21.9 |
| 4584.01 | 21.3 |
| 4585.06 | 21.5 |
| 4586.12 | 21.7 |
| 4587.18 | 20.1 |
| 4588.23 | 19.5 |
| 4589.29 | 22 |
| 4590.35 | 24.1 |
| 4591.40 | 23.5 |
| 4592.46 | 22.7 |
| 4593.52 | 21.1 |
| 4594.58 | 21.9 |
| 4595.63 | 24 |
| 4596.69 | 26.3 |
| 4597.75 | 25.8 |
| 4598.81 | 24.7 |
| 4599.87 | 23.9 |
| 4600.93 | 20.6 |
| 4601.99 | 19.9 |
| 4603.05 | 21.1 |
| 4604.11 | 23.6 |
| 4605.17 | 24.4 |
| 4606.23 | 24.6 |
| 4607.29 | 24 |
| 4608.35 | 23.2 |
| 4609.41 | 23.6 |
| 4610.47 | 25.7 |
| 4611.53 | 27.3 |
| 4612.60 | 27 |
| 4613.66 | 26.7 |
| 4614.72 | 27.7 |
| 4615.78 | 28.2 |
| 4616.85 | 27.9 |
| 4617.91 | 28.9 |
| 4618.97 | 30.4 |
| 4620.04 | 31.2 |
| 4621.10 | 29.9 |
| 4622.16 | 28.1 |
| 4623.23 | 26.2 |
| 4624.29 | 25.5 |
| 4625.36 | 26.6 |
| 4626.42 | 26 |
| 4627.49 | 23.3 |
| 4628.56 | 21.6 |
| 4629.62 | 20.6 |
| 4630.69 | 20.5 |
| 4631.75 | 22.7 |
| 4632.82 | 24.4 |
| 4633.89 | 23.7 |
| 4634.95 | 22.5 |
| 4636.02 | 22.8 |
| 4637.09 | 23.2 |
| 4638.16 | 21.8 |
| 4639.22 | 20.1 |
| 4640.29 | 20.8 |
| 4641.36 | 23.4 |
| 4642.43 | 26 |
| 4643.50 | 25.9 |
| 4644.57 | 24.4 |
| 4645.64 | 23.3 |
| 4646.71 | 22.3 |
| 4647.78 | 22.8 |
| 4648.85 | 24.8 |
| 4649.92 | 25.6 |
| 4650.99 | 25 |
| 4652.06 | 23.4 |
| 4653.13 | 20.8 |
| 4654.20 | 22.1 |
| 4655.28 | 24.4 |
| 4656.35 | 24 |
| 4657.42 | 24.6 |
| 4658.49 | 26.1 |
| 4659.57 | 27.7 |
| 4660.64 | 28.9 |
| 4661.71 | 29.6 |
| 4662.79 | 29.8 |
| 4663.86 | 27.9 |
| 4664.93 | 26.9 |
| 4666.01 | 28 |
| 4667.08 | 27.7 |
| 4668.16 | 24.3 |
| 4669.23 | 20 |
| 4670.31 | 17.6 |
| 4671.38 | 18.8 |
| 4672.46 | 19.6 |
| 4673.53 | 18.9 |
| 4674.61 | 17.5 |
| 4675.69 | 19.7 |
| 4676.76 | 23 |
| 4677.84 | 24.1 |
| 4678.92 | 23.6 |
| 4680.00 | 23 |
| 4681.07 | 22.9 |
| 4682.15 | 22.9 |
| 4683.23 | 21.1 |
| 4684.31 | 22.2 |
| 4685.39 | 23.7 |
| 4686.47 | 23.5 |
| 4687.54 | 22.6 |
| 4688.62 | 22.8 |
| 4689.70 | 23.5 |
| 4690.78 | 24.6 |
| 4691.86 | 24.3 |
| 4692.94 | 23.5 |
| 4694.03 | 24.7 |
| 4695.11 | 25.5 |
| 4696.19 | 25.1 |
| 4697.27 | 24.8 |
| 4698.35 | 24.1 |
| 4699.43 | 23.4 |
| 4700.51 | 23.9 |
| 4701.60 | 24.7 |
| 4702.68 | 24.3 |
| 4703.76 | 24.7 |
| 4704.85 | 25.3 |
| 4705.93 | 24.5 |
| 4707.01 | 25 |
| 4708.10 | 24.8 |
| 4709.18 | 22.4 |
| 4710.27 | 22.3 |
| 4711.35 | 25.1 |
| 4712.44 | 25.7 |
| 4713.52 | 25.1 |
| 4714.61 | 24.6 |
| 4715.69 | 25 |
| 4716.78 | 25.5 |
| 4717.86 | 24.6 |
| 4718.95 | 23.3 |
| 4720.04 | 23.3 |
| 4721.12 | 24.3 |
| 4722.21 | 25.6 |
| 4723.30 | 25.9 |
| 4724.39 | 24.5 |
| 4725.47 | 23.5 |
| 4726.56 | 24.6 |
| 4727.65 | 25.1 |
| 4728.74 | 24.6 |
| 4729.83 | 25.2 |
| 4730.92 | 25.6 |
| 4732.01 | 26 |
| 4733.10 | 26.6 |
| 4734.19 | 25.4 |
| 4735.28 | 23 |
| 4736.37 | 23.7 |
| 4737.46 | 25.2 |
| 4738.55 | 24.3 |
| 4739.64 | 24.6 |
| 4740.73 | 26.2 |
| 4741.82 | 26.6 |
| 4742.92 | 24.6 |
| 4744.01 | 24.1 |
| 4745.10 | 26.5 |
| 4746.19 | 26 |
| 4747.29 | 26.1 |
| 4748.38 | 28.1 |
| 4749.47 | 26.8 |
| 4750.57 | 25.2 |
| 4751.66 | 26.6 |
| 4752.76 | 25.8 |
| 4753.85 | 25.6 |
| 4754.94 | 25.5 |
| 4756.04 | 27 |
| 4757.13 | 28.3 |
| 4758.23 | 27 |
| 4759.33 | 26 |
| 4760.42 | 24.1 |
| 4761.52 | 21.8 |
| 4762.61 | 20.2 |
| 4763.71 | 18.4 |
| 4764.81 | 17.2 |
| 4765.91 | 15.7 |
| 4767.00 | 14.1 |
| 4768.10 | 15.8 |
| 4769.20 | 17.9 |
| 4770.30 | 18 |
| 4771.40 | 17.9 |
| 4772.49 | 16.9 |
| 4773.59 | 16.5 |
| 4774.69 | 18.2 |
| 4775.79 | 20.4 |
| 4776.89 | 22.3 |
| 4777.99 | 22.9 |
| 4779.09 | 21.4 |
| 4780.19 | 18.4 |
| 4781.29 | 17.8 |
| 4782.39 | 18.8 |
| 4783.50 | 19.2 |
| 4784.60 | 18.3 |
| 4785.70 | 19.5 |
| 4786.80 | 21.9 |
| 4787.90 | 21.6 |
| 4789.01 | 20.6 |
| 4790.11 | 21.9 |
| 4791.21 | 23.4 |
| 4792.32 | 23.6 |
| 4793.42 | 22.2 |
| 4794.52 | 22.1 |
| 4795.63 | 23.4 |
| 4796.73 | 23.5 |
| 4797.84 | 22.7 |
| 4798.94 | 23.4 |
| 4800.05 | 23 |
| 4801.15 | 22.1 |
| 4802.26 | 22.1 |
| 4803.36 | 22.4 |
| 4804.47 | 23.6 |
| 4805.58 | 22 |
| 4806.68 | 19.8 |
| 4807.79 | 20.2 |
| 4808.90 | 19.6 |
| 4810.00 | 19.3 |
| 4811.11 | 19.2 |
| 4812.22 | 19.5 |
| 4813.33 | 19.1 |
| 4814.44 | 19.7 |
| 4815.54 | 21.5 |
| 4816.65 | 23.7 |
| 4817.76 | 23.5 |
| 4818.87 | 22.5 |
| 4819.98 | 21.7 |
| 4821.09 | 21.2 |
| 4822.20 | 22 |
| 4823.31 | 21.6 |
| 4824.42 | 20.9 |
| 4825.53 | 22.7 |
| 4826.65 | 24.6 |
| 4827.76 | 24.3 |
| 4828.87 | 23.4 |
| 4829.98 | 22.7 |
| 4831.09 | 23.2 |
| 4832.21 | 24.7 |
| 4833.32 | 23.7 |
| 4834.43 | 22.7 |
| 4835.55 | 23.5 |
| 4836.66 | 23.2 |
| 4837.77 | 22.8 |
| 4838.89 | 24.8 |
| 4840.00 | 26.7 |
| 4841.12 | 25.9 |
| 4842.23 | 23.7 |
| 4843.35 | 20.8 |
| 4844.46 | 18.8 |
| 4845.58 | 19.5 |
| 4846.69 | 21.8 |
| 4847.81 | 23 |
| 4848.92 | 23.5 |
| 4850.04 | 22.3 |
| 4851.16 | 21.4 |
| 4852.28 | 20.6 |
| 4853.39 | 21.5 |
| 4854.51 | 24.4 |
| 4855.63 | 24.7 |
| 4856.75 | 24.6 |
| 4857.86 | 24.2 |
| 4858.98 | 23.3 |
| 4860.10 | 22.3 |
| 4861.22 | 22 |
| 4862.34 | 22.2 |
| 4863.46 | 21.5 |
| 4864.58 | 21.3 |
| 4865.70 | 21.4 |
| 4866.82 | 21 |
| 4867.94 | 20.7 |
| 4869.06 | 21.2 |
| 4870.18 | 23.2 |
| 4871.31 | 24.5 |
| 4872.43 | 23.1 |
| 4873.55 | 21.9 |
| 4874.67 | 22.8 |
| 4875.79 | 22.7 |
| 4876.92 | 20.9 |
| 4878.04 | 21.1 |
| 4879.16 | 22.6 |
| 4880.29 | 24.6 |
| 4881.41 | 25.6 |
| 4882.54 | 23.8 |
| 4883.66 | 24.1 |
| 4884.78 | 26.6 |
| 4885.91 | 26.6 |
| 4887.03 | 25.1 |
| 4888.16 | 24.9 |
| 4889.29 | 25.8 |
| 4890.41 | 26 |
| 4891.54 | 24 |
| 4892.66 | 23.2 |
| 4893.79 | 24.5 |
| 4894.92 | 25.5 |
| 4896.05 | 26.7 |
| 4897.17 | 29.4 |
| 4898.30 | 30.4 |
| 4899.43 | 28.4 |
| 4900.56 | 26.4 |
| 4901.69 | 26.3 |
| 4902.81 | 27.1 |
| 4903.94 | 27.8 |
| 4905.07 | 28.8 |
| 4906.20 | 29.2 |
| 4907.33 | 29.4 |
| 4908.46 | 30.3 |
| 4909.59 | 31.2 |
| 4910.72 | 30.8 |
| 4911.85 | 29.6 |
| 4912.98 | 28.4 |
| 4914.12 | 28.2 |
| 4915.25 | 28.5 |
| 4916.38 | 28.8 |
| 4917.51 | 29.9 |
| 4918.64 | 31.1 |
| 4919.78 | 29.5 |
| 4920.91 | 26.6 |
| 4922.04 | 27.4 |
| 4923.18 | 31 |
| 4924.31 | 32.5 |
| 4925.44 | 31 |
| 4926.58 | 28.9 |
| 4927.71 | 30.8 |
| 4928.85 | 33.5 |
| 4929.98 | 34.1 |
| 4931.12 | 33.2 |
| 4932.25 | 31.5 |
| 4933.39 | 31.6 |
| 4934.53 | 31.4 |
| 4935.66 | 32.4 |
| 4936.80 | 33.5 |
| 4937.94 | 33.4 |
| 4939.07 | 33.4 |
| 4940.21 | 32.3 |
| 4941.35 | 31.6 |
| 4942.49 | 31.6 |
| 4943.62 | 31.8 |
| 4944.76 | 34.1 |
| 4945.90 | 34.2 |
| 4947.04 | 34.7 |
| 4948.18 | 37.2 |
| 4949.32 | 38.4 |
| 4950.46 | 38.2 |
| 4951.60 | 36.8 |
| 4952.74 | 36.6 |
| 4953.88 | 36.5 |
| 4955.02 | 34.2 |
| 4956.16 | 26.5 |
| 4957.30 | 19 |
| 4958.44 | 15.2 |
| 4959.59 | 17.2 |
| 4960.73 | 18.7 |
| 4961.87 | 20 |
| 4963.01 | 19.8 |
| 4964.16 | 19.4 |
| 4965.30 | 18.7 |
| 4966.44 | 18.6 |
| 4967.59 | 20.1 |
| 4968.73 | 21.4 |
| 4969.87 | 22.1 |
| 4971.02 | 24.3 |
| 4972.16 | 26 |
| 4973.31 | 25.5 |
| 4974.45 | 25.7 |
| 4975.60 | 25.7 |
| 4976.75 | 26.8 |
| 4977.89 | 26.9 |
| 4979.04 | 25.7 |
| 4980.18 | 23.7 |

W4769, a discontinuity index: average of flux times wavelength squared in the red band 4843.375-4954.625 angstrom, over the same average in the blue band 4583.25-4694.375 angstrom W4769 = 1.28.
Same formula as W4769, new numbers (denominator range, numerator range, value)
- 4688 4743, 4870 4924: 1.17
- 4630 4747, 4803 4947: 1.15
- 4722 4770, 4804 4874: 0.96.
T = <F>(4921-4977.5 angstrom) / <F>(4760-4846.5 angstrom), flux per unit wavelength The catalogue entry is 1.35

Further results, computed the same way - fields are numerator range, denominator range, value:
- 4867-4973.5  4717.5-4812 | 1.22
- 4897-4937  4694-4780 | 1.27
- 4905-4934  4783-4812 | 1.40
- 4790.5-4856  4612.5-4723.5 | 0.92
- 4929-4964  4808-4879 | 1.37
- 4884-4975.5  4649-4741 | 1.17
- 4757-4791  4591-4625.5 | 0.79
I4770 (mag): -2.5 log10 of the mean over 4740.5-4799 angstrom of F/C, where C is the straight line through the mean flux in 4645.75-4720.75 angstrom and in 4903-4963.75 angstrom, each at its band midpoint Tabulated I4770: 0.18 mag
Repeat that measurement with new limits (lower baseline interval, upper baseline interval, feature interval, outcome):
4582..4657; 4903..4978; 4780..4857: 0.22 mag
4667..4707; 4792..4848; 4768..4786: 0.19 mag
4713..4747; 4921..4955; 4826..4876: 0.29 mag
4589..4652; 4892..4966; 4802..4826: 0.28 mag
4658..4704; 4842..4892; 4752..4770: 0.07 mag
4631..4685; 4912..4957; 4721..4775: 0.12 mag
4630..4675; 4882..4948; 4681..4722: 0.03 mag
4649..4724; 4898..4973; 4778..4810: 0.22 mag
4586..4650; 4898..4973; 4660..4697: 0.07 mag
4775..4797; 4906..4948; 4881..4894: 0.14 mag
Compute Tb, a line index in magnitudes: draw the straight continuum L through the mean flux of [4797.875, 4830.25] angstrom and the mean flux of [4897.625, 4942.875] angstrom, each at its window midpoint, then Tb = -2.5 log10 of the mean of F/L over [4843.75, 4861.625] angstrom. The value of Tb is 0.12 mag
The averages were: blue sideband 21.8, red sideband 30.3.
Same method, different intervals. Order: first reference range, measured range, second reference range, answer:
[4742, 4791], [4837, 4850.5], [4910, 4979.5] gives 0.090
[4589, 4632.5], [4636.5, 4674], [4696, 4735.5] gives 0.032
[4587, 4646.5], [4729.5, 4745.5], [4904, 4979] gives 0.034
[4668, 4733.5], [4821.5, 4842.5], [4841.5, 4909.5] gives 0.023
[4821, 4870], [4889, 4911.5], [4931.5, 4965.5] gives -0.046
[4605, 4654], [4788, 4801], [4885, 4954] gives 0.227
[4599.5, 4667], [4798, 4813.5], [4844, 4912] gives 0.162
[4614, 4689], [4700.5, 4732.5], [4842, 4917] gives -0.014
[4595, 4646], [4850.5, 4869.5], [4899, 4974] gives 0.243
